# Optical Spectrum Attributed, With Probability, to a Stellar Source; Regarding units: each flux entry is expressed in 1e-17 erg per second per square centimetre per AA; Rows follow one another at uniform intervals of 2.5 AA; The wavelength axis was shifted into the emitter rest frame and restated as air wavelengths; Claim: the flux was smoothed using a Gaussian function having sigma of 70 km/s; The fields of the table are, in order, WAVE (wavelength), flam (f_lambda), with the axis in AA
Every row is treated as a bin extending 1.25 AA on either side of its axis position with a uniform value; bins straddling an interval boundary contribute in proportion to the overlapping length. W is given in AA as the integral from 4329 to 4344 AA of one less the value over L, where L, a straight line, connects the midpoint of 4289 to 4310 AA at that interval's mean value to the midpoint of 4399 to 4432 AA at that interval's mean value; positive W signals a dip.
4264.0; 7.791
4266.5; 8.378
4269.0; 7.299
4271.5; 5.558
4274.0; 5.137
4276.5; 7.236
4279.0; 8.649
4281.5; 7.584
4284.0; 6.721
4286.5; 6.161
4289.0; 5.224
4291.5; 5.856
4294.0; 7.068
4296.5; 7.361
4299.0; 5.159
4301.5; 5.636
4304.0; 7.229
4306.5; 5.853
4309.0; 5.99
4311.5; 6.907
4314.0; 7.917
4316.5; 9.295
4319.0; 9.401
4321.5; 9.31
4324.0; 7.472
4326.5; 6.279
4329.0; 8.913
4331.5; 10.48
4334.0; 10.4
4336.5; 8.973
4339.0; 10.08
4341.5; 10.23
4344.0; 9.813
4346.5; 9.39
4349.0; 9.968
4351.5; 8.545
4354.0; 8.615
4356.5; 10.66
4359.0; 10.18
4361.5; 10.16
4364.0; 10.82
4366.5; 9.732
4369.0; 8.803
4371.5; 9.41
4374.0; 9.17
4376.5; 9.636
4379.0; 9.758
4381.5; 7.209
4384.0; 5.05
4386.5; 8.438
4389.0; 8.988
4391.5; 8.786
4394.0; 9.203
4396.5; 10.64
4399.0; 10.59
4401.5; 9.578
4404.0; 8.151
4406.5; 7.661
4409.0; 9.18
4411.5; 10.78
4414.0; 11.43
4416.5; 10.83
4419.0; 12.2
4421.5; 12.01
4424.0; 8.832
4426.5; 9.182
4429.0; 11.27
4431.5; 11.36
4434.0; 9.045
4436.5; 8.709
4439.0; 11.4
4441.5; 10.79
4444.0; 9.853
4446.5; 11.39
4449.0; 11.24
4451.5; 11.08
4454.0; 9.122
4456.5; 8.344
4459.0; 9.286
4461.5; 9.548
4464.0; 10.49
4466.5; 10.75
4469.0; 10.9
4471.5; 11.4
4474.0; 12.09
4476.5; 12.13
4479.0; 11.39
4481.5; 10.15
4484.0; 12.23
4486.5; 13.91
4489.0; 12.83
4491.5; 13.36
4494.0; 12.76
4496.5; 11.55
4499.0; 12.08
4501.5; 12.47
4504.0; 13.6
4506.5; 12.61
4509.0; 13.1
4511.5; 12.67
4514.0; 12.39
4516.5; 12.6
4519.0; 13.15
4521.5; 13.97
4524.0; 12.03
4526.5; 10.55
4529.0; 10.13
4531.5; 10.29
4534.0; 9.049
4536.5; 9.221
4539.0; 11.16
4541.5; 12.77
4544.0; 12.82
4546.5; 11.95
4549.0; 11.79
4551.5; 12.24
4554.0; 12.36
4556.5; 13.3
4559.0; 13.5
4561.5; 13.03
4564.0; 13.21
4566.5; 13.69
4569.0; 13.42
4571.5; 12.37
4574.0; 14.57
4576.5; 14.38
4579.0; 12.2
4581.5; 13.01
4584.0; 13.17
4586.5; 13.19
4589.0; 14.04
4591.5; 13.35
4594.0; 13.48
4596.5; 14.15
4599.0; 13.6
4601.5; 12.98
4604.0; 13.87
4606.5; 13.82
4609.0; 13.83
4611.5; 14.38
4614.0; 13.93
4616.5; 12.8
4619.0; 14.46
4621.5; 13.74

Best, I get -4.91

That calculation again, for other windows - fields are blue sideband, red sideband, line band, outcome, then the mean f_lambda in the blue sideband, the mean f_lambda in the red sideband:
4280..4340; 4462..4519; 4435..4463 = 2.56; 7.55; 12.1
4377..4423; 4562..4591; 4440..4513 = -1.99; 9.47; 13.4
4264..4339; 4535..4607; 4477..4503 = -2.26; 7.41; 13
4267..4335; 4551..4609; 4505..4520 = -1.10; 7.26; 13.4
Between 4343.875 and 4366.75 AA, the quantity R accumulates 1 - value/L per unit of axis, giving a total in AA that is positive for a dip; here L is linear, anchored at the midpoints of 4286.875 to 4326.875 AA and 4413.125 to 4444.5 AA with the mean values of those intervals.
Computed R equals -3.77 AA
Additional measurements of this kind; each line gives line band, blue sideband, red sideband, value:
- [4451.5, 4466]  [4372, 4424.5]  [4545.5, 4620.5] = 1.5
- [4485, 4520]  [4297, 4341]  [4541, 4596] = -3.1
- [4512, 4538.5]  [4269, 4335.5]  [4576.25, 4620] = 1.4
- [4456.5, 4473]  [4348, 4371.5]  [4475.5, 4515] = 2.2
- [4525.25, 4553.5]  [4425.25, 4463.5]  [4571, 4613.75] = 2.8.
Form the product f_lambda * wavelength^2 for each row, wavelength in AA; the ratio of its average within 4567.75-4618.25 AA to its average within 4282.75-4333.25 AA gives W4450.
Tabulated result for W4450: 2.12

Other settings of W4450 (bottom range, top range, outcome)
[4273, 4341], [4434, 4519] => 1.64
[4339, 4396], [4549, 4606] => 1.58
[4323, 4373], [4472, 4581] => 1.42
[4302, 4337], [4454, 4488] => 1.44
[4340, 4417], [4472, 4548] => 1.36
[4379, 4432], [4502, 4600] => 1.41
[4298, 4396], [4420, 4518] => 1.37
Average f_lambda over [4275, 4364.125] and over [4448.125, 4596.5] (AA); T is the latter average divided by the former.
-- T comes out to 1.48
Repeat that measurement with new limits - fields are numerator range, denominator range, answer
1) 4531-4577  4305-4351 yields 1.42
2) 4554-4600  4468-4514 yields 1.09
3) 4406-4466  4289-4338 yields 1.35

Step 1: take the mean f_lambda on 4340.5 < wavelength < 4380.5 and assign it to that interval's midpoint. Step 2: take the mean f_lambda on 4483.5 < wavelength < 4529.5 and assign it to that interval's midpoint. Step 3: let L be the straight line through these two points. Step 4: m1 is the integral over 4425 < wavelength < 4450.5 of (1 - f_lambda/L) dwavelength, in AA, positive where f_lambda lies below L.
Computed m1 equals 1.8 AA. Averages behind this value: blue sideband 9.66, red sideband 12.6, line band 10.4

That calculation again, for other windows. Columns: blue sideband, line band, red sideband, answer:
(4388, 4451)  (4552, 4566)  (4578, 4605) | -0.3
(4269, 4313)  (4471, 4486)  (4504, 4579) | -1.1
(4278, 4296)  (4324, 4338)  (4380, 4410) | -2.5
